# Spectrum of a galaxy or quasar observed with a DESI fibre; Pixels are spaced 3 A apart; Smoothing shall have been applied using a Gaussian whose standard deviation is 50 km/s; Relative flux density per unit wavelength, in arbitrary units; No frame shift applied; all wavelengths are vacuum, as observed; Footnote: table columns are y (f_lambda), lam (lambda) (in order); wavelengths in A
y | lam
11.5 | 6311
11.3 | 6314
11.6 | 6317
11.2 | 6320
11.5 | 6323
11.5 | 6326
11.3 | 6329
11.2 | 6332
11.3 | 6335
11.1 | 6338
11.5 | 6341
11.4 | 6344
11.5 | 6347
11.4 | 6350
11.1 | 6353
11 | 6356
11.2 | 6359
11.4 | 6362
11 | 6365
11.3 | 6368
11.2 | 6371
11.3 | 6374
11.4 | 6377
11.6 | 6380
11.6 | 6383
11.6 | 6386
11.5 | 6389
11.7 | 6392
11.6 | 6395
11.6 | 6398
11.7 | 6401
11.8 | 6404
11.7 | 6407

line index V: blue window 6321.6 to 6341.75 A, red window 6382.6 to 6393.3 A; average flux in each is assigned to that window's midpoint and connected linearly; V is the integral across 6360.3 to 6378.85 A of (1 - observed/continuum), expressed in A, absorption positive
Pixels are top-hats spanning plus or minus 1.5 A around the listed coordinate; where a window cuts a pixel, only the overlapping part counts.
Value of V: 0.39 A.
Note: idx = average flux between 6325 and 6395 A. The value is 11.4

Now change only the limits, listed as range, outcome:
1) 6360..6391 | 11.4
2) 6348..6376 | 11.2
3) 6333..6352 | 11.4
